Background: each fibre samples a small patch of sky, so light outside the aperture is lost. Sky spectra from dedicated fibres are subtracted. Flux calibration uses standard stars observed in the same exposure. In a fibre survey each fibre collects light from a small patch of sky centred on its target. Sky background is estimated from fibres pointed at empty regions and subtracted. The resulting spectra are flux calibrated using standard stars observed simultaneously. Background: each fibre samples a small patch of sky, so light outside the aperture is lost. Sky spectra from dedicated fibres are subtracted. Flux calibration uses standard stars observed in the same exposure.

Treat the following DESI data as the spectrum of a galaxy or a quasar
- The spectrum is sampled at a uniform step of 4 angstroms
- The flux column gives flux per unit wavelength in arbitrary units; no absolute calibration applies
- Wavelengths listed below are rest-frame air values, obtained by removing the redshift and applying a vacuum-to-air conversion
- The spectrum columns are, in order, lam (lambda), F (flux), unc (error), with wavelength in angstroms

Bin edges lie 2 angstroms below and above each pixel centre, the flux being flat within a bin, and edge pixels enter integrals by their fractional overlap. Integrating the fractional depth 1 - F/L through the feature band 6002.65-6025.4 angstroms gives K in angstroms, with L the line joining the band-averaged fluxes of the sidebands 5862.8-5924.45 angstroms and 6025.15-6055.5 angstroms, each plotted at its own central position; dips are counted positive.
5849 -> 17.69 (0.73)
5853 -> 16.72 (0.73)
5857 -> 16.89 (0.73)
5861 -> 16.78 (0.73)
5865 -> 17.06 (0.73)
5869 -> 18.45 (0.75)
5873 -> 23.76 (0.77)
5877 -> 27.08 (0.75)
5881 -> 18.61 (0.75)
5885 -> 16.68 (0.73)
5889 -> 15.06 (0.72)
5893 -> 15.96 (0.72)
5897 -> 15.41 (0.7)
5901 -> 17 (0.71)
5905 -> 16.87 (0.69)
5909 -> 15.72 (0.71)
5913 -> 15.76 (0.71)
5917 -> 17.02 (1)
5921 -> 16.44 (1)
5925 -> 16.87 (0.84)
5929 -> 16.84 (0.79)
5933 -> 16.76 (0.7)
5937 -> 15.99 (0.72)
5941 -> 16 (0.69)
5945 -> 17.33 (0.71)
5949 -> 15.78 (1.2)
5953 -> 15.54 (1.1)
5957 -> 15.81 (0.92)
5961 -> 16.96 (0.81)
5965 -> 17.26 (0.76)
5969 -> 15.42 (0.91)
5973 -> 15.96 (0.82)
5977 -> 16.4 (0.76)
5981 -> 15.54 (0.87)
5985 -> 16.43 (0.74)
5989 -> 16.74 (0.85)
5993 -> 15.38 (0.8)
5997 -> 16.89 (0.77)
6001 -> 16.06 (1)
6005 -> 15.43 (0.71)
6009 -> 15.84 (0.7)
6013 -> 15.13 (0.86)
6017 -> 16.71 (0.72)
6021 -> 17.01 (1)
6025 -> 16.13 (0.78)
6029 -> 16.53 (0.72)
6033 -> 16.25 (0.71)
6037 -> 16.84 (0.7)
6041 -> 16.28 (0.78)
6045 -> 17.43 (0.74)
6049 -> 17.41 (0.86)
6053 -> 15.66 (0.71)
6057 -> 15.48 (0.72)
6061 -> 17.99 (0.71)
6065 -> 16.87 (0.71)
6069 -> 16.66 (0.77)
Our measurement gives 1.0 angstroms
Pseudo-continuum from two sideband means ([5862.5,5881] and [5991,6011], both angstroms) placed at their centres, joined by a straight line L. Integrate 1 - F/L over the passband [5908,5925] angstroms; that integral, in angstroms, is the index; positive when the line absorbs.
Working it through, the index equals 2.62 angstroms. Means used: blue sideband 21.1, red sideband 15.9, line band 16.3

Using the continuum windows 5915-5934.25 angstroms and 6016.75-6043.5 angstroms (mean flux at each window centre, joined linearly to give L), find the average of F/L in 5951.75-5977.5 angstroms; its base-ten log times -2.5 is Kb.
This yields 0.033 mag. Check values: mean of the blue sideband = 16.8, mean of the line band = 16.2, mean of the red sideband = 16.5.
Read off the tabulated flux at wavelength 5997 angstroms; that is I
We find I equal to 16.89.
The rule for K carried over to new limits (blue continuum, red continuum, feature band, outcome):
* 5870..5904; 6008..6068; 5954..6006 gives 3.5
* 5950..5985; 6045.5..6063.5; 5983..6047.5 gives 0.5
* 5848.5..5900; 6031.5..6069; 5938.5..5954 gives 1.2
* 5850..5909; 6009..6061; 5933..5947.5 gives 0.7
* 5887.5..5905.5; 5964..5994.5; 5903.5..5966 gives -1.4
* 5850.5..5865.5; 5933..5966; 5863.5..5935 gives -4.3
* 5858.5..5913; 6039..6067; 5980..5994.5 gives 1.0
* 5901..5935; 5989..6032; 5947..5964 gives 0.3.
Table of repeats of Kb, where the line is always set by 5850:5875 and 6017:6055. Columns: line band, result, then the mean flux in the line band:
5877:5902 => 0.04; 17.3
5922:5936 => 0.06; 16.7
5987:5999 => 0.04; 16.3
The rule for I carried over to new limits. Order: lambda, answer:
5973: 15.96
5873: 23.76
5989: 16.74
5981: 15.54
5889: 15.06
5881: 18.61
